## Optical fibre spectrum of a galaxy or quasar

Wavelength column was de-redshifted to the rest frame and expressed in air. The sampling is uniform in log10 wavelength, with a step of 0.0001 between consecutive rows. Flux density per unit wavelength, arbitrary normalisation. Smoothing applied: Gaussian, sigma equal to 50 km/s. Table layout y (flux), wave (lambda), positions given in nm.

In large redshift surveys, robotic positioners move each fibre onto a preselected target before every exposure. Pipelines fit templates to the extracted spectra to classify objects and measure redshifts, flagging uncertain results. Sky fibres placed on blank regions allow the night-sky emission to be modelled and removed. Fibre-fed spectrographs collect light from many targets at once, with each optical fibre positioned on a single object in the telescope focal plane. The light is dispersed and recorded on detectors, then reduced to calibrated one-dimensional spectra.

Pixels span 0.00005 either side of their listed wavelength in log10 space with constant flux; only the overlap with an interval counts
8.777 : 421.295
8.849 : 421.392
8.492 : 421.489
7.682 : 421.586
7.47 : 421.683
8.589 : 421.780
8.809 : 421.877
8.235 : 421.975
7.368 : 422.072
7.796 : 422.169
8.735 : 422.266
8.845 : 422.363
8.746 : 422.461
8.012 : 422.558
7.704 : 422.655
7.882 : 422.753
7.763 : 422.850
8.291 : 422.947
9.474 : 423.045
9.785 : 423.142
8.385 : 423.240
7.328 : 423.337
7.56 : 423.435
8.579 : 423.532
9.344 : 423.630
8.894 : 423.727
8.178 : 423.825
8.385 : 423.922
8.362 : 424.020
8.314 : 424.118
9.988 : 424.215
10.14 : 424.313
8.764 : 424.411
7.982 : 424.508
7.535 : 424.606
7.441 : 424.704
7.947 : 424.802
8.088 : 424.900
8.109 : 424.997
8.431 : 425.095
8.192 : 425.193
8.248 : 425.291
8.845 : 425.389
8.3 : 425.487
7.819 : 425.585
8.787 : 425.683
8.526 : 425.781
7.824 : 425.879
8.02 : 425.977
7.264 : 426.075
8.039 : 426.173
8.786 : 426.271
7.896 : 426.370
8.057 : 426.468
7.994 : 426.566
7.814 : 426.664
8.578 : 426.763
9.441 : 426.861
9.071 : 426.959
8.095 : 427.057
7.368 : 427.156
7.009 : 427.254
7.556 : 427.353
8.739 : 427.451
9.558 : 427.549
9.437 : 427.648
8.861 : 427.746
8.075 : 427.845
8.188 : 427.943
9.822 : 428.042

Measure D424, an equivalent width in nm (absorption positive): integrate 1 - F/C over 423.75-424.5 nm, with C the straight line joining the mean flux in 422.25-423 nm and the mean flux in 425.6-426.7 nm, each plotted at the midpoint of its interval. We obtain -0.06 nm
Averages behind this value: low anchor 8.23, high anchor 8.09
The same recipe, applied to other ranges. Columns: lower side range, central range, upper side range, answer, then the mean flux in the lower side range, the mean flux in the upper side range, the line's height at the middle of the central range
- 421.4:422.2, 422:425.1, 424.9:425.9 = -0.07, 8.1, 8.32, 8.2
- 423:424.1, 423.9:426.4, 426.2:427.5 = 0.02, 8.56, 8.18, 8.38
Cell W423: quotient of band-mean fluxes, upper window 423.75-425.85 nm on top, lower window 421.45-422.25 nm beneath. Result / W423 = 1.04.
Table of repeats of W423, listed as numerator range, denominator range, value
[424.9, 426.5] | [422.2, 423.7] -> 0.97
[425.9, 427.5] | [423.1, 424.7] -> 0.95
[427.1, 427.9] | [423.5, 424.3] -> 0.94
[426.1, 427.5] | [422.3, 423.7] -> 0.97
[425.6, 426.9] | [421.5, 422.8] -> 1.01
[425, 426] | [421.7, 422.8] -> 1.01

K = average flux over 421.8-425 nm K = 8.39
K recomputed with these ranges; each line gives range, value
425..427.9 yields 8.29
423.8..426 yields 8.36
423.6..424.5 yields 8.89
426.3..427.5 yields 8.14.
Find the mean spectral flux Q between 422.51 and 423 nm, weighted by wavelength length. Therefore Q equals 7.94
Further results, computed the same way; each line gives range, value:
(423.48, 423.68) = 8.96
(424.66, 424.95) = 7.85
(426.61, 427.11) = 8.58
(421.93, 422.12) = 7.8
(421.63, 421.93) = 8.27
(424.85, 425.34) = 8.22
